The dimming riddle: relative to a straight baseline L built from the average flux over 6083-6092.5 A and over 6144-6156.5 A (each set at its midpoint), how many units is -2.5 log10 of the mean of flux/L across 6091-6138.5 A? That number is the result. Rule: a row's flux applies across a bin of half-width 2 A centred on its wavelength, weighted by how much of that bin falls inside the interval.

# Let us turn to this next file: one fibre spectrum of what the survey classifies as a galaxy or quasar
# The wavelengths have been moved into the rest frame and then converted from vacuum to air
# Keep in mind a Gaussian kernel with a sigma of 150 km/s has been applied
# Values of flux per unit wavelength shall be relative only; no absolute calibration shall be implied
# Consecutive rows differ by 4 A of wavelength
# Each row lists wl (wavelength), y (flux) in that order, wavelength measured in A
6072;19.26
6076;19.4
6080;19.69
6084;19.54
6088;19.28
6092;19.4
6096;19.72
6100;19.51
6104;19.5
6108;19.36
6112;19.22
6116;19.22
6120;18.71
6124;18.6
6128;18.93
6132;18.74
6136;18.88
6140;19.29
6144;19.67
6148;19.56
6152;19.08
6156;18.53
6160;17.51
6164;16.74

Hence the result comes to 0.01 mag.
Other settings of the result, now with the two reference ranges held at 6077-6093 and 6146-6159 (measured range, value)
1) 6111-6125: 0.02 mag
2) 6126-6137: 0.01 mag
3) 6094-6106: -0.01 mag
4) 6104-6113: 0.00 mag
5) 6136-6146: -0.02 mag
